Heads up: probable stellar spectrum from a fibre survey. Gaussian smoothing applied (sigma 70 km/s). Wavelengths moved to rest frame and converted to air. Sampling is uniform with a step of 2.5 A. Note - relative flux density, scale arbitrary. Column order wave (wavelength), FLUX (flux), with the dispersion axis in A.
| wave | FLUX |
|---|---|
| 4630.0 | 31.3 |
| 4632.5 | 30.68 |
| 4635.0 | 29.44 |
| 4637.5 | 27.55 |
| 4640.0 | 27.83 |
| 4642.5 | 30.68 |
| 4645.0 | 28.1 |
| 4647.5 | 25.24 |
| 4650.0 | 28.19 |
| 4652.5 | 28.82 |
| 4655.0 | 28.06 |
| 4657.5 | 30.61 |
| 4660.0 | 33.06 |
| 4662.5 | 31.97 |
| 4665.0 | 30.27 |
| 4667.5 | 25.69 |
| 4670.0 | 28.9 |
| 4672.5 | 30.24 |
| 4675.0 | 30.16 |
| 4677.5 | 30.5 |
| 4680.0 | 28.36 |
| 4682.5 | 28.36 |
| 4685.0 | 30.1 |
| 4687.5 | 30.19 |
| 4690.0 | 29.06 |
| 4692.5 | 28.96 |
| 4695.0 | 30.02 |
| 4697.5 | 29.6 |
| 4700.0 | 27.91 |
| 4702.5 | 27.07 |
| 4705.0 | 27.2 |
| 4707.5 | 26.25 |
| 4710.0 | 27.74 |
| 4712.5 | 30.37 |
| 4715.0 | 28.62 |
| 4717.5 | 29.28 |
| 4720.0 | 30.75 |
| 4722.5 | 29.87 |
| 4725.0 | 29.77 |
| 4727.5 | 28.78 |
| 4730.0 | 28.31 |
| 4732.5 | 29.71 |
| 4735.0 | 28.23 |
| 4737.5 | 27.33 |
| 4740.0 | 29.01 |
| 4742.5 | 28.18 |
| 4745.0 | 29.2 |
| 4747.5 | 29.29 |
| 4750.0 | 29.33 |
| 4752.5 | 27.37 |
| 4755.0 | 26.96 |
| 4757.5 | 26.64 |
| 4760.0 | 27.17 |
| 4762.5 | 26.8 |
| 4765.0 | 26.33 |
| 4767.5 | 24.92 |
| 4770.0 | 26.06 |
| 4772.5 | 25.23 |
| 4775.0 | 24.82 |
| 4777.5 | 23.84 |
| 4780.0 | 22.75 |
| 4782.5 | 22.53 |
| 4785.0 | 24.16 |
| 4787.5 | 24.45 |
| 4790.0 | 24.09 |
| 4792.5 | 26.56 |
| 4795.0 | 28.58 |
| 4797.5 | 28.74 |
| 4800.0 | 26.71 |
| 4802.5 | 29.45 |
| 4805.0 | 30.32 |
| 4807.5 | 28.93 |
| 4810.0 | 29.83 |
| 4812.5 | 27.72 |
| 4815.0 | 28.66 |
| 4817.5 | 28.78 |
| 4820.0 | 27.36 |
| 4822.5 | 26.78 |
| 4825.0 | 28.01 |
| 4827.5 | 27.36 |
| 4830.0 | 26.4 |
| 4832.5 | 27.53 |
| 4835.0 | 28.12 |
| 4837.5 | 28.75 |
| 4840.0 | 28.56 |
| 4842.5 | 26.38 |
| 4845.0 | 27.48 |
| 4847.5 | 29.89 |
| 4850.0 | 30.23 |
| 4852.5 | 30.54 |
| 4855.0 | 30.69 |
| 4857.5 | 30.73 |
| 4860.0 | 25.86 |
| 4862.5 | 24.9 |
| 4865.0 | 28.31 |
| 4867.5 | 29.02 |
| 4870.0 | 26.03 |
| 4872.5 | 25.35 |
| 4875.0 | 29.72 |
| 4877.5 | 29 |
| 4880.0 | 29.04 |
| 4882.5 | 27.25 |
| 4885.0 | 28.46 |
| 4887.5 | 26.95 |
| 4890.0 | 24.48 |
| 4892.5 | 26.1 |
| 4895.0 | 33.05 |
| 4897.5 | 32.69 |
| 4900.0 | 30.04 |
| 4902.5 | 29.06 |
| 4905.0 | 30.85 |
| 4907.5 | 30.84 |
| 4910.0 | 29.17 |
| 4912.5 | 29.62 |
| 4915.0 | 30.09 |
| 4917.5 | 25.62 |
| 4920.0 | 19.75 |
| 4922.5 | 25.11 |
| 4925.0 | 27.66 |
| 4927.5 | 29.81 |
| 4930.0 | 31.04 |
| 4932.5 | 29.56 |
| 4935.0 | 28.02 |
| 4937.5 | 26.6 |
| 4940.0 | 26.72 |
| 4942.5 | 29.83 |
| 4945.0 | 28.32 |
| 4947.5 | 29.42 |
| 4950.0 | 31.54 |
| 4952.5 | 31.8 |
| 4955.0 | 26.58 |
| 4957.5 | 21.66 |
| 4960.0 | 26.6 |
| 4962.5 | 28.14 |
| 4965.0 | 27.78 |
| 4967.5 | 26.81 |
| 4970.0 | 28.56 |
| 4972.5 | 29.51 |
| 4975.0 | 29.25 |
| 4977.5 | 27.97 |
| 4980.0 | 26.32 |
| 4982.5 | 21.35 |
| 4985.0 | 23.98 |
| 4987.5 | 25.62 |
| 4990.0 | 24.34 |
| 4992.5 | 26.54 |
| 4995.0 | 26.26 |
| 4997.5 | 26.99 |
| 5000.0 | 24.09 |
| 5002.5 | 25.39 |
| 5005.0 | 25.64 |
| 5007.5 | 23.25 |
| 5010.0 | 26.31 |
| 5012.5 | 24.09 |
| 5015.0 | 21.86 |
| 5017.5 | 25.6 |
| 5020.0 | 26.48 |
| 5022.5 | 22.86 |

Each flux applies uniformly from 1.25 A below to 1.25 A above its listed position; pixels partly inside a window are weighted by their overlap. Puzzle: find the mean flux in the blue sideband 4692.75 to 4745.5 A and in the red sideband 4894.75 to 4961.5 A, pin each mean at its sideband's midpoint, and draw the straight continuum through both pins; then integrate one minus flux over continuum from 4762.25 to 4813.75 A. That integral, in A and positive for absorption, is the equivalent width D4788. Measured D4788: 4.2 A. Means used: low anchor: 28.7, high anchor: 28.5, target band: 26.3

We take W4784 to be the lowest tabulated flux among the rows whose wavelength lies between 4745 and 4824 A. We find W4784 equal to 22.53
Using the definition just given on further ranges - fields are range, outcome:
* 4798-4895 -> 24.48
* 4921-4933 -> 25.11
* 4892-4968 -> 19.75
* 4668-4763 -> 26.25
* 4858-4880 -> 24.9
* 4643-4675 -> 25.24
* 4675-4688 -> 28.36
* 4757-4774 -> 24.92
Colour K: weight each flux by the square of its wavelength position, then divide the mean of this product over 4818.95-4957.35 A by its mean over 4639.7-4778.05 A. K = 1.1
